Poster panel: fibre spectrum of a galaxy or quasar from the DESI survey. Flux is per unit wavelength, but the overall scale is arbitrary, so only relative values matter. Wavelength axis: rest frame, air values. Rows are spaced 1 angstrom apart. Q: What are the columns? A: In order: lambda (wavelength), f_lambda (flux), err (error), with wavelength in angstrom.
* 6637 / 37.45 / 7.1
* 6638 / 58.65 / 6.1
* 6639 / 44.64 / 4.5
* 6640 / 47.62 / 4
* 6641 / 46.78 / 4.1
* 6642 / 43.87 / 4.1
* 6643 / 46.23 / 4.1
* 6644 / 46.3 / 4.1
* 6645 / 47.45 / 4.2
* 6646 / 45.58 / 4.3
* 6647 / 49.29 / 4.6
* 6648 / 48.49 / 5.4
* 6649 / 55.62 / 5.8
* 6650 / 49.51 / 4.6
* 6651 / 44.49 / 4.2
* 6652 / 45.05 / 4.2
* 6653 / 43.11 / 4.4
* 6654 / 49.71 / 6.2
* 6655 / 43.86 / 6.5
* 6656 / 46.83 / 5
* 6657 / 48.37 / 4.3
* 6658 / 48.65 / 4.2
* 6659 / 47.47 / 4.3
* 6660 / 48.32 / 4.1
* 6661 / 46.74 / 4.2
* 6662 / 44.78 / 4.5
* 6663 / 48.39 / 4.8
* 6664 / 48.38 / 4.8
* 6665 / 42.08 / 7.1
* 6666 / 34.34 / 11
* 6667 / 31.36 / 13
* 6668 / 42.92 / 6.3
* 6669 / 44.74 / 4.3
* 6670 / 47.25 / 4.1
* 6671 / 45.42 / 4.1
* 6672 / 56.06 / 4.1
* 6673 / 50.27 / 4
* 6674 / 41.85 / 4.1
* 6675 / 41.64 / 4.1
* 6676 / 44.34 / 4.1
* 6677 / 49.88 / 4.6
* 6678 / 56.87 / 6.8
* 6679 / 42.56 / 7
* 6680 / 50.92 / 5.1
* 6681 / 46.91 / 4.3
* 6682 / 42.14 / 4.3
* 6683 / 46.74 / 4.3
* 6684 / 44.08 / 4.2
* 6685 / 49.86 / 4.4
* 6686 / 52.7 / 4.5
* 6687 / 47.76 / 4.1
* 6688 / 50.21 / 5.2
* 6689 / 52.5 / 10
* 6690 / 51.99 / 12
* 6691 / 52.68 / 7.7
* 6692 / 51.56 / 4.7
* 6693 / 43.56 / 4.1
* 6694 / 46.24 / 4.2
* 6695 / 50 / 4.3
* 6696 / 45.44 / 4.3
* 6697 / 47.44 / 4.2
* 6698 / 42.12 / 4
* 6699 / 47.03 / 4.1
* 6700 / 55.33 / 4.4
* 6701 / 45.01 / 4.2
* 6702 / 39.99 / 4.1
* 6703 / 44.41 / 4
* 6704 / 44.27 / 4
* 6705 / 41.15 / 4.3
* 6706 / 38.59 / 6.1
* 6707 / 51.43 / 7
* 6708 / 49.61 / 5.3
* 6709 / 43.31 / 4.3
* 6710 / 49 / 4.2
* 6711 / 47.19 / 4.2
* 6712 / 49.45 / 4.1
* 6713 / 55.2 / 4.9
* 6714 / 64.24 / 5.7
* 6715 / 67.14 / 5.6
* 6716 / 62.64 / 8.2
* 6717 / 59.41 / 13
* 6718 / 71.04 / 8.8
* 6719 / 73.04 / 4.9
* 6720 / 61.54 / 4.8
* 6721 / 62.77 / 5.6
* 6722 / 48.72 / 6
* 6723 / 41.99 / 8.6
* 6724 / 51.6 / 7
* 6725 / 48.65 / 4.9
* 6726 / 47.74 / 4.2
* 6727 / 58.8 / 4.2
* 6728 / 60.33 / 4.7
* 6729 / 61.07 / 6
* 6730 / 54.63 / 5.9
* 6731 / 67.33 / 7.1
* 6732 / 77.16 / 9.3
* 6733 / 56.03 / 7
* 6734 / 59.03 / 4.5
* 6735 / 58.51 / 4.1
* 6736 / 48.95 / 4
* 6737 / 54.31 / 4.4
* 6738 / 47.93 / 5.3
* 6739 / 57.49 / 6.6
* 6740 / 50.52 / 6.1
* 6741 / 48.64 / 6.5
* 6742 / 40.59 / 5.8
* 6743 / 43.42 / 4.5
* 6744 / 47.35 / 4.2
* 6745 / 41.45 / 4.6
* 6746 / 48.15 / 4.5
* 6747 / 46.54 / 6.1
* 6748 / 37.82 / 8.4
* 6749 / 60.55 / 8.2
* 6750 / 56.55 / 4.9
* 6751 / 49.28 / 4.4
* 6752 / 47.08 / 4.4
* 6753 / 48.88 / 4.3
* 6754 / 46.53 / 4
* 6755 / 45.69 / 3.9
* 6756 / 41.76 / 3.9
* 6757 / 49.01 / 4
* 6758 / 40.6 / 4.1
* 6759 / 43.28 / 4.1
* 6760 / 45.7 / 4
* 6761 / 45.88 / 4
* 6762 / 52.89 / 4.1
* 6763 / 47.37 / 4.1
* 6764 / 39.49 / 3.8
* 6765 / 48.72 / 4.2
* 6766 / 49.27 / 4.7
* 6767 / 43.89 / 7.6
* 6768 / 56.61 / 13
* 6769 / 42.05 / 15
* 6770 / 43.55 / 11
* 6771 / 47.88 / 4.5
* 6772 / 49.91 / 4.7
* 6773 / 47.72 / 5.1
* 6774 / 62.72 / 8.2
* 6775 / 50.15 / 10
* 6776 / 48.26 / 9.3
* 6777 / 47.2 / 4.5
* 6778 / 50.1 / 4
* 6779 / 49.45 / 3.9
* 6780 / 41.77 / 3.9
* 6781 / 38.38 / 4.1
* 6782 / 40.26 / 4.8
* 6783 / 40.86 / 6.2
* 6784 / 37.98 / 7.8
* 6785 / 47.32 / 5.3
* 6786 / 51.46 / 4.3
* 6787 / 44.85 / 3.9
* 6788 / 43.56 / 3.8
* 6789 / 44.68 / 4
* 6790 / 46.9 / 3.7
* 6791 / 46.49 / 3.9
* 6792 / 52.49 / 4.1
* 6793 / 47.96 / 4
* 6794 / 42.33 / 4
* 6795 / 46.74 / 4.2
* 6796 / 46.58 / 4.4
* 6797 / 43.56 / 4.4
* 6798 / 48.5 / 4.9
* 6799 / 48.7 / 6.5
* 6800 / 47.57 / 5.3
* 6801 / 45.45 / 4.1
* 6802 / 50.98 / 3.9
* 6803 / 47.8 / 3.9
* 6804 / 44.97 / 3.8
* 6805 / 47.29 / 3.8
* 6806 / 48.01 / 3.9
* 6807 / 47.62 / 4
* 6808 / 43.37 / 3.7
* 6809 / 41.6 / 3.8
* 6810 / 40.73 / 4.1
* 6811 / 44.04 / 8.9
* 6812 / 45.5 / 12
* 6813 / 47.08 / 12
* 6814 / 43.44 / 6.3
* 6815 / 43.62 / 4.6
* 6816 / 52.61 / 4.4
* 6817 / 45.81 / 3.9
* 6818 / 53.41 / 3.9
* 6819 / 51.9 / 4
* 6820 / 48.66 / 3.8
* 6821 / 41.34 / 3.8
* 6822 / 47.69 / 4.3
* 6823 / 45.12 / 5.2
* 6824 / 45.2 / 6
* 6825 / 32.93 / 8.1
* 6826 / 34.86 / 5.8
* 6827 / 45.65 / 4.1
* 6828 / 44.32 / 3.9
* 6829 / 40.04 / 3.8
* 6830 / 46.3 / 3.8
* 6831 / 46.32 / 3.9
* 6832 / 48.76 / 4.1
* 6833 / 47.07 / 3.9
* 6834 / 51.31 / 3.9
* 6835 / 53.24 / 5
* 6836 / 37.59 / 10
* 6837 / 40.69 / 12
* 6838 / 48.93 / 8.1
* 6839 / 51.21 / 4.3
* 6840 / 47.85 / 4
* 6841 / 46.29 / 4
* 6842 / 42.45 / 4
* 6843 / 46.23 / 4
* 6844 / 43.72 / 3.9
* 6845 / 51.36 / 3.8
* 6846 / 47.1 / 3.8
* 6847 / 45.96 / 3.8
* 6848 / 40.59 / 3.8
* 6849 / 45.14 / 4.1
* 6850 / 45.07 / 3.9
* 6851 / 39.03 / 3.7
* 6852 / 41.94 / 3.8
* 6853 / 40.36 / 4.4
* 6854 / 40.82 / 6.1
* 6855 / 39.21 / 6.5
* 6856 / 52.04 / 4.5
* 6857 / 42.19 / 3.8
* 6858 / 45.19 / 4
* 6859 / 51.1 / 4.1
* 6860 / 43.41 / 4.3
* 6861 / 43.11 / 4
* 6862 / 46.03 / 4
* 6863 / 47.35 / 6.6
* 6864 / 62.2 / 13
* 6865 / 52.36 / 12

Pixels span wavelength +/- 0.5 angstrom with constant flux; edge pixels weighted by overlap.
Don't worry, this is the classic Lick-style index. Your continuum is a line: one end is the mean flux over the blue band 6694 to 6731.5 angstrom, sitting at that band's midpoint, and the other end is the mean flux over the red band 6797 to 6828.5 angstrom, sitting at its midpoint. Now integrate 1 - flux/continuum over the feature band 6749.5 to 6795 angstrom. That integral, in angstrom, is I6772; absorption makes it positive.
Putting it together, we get 1.6 angstrom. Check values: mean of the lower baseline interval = 52.6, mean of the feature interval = 46.8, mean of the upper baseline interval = 45.6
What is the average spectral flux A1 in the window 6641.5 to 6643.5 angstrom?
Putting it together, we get 45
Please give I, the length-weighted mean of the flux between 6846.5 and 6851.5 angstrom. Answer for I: 43.2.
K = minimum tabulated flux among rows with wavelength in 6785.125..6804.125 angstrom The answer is 42.33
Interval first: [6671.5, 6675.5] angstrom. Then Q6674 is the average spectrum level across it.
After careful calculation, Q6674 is 47.5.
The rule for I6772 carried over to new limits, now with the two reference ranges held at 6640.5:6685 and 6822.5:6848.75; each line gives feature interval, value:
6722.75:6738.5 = -3.5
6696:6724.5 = -3.7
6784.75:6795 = -0.3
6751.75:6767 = -0.2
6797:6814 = -0.3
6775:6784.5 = 0.3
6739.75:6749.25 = -0.1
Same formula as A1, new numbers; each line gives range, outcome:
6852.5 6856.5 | 43.1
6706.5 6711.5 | 48.1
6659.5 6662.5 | 46.6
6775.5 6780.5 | 47.4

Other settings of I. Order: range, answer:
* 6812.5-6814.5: 45.3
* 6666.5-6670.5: 41.6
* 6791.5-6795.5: 47.4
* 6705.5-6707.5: 45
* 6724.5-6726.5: 48.2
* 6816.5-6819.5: 50.4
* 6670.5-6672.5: 50.7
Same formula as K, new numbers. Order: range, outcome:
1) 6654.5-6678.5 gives 31.36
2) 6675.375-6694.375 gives 42.14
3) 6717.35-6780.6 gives 37.82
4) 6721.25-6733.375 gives 41.99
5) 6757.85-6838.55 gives 32.93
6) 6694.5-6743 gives 38.59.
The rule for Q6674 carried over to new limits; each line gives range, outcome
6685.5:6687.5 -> 50.2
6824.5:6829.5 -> 39.6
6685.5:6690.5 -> 51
